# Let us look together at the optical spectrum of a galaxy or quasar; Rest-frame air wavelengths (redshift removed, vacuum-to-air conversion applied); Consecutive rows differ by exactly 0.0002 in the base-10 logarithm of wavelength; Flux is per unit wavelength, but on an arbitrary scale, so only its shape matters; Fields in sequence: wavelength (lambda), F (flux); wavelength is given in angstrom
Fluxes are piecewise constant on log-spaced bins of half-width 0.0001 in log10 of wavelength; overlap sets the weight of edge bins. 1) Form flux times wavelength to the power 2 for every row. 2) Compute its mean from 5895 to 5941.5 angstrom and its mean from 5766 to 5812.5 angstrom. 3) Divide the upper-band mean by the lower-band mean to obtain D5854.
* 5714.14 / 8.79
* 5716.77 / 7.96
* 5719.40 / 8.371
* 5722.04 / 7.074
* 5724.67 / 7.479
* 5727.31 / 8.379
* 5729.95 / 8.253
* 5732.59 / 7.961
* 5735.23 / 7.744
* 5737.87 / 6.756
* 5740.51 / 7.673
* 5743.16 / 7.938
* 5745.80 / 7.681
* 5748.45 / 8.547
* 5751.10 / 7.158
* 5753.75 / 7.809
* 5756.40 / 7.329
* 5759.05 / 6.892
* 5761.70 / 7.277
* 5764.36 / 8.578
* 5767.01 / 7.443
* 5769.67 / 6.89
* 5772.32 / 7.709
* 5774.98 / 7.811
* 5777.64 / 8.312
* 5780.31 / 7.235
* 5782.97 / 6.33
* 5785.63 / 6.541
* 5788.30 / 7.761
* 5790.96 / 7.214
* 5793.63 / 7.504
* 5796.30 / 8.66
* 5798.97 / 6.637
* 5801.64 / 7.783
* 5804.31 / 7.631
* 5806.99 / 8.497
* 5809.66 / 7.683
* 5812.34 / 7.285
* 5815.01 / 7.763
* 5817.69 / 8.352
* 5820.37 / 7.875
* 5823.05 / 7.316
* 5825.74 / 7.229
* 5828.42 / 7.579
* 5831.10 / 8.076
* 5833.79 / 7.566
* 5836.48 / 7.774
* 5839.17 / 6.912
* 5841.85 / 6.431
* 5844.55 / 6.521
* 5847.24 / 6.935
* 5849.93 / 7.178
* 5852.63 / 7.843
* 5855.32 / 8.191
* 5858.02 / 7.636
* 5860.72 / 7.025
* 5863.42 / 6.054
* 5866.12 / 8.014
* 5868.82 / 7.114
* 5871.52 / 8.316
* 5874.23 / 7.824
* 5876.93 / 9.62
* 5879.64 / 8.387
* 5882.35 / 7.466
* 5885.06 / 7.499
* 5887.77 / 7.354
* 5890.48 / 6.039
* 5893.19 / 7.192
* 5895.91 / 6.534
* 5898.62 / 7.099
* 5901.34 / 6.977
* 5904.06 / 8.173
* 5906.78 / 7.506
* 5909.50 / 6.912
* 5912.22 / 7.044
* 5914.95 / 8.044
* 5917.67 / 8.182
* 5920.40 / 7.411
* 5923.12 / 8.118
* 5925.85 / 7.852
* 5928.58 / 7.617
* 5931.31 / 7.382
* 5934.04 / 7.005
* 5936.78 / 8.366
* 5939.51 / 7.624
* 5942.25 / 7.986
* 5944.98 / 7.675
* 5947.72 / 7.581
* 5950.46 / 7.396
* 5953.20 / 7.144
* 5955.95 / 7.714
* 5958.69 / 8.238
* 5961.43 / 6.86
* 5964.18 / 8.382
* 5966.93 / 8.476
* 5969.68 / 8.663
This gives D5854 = 1.05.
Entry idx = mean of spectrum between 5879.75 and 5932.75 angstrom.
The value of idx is 7.41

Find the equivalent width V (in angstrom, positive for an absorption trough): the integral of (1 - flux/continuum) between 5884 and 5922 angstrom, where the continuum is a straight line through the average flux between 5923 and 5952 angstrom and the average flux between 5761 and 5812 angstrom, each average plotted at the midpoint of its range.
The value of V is 1.8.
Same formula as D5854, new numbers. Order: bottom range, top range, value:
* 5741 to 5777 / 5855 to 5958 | 1.04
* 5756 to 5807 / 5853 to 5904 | 1.03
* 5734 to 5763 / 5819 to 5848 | 1.00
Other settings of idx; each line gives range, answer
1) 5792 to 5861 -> 7.54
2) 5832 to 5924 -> 7.44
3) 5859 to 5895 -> 7.52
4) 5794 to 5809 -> 7.81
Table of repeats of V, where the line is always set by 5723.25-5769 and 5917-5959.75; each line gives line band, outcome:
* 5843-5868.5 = 1.4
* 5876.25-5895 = 0.3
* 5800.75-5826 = -0.2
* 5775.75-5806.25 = 1.0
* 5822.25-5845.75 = 1.3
